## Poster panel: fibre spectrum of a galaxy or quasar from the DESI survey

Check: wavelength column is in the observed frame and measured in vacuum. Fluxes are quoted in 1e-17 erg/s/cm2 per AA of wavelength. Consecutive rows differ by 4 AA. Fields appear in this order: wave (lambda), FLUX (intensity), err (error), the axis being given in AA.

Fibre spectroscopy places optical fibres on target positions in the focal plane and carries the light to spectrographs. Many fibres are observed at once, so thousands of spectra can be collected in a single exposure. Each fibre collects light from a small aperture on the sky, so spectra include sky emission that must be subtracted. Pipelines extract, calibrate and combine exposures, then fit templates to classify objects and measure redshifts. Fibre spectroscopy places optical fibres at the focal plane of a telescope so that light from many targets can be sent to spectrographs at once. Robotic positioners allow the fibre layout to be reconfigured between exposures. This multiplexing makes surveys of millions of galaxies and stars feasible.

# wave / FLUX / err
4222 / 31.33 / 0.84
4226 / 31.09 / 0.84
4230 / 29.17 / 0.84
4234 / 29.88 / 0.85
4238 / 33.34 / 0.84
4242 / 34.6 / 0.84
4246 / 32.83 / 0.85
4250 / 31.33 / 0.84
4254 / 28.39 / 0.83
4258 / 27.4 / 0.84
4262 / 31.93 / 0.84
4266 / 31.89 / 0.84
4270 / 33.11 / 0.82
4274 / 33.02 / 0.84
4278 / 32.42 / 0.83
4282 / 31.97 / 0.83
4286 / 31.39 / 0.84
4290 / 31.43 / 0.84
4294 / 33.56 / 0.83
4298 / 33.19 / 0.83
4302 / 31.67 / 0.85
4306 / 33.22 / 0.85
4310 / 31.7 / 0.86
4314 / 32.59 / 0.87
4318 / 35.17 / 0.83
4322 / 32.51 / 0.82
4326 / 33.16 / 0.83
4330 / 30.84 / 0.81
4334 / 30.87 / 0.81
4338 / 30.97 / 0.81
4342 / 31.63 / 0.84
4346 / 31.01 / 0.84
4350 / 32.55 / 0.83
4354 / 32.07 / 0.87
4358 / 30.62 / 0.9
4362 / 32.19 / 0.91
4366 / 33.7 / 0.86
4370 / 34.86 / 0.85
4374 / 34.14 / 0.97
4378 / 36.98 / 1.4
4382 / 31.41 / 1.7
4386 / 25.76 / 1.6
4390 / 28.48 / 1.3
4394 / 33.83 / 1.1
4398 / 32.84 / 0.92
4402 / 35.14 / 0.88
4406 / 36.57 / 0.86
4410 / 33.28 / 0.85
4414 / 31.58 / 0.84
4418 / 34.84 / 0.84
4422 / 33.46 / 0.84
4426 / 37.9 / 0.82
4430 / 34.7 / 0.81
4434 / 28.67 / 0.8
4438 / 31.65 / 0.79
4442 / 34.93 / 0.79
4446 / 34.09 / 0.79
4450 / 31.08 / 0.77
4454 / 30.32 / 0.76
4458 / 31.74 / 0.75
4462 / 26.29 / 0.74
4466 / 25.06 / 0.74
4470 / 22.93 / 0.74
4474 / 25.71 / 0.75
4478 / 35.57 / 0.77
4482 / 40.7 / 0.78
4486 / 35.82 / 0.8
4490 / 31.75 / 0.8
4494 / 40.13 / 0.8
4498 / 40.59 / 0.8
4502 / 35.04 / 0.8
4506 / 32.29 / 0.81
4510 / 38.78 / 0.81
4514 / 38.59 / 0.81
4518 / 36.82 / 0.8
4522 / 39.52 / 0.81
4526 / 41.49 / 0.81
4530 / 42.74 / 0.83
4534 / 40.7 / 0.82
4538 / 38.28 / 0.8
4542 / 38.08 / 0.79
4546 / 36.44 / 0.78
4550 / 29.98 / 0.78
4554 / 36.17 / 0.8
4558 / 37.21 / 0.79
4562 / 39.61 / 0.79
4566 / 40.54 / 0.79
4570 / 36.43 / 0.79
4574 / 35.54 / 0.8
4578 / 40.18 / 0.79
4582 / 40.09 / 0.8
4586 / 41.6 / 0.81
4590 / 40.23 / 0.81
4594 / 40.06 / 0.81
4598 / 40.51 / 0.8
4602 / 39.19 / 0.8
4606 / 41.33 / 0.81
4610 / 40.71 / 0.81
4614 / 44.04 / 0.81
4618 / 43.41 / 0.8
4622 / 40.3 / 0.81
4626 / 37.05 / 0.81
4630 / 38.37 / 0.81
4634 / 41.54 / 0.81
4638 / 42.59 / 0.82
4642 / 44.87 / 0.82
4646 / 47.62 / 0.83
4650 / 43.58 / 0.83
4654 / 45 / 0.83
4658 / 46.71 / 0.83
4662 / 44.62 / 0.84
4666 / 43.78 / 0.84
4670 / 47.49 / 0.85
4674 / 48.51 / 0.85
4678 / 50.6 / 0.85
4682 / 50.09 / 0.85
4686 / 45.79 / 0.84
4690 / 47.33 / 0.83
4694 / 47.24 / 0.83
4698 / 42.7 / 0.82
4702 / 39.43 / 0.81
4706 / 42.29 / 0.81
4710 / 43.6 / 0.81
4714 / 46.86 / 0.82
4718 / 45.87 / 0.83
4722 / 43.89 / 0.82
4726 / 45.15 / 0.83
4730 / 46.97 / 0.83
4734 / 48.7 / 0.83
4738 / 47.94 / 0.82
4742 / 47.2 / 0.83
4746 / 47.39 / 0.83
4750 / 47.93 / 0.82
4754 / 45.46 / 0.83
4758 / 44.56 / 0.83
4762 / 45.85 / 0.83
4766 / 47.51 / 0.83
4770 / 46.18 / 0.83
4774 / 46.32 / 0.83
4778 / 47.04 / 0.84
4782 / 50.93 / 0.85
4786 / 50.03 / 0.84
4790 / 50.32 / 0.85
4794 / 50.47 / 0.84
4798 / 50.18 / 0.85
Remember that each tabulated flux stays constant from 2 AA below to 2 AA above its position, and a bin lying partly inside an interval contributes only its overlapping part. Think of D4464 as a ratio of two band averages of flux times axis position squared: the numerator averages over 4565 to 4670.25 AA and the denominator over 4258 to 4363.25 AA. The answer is 1.5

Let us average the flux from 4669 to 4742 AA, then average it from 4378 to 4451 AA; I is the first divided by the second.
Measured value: 1.40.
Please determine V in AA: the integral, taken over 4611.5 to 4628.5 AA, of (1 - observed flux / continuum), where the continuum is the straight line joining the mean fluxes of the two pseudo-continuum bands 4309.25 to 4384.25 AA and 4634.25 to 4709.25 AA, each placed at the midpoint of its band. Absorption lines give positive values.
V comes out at 0.89 AA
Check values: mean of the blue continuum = 32.6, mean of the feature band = 41.1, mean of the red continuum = 45.4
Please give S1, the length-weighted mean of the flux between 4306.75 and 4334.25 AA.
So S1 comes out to 32.5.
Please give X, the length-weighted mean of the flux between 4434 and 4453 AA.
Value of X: 32.4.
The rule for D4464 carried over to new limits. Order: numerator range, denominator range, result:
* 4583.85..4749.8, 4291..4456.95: 1.54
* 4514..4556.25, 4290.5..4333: 1.29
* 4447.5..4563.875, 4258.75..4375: 1.19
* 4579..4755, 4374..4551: 1.41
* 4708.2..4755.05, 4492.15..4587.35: 1.32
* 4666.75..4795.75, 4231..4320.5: 1.79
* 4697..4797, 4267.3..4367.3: 1.74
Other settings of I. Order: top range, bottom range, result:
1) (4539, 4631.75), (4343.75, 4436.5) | 1.19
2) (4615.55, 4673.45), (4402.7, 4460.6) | 1.31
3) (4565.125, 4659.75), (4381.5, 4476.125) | 1.32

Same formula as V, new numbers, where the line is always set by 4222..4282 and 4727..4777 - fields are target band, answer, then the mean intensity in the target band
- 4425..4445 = 1.99 AA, 33.4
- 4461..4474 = 4.54 AA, 24.8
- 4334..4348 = 1.24 AA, 31.2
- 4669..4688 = -1.71 AA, 48.5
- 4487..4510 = 1.67 AA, 36.2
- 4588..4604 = 0.77 AA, 40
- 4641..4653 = -0.49 AA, 45.4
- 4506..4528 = 0.65 AA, 38.4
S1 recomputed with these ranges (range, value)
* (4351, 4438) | 33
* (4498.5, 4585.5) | 37.9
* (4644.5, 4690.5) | 46.7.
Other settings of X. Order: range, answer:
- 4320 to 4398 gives 32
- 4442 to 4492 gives 31.1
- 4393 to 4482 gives 32.1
